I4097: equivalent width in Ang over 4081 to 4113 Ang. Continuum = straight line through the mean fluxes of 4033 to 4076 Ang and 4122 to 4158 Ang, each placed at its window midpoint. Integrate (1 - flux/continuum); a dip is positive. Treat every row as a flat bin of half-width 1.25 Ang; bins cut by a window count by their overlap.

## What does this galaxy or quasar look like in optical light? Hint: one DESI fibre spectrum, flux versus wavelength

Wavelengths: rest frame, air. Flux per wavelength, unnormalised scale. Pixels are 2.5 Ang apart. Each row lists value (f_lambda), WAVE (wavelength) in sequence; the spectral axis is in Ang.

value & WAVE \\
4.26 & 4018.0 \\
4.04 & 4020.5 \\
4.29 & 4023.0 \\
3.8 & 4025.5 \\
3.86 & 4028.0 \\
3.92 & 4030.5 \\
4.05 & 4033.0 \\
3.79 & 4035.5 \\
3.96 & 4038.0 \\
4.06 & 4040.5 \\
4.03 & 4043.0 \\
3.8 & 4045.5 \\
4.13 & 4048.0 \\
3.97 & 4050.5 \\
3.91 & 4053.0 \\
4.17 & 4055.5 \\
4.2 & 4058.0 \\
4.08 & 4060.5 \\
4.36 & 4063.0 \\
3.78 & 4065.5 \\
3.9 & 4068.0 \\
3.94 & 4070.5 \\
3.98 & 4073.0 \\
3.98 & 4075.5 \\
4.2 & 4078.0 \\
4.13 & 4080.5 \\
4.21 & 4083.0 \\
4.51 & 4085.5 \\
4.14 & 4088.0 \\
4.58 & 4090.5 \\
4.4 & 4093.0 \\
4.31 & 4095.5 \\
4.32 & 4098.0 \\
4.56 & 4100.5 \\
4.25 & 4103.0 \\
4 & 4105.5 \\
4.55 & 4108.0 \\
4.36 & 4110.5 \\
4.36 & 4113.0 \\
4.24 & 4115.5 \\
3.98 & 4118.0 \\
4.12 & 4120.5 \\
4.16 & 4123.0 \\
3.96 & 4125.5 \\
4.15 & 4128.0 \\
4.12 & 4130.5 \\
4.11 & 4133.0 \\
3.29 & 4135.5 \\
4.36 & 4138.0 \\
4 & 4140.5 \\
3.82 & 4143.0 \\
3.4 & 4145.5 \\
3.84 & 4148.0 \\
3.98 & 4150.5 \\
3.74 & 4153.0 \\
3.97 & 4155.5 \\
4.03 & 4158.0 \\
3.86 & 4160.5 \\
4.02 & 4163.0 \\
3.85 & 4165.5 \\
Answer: -3.1 Ang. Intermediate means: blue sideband 4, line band 4.34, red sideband 3.92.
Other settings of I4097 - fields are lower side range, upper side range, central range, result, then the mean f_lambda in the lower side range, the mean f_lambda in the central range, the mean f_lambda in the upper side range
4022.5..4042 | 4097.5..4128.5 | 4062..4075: 0.3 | 3.95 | 3.98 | 4.23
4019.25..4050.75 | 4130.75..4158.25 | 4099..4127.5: -2.4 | 3.98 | 4.23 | 3.87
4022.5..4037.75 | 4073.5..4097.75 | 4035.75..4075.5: 0.7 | 3.94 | 4.01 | 4.27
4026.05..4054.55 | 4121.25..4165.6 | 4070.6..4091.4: -1.3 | 3.95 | 4.19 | 3.93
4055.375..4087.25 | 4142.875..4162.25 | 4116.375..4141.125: -0.7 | 4.11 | 4.03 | 3.84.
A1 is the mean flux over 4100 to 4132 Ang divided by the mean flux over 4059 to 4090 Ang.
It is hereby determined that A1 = 1.0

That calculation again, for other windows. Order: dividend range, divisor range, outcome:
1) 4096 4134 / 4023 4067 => 1.05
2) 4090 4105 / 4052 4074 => 1.08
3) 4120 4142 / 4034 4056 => 1.01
